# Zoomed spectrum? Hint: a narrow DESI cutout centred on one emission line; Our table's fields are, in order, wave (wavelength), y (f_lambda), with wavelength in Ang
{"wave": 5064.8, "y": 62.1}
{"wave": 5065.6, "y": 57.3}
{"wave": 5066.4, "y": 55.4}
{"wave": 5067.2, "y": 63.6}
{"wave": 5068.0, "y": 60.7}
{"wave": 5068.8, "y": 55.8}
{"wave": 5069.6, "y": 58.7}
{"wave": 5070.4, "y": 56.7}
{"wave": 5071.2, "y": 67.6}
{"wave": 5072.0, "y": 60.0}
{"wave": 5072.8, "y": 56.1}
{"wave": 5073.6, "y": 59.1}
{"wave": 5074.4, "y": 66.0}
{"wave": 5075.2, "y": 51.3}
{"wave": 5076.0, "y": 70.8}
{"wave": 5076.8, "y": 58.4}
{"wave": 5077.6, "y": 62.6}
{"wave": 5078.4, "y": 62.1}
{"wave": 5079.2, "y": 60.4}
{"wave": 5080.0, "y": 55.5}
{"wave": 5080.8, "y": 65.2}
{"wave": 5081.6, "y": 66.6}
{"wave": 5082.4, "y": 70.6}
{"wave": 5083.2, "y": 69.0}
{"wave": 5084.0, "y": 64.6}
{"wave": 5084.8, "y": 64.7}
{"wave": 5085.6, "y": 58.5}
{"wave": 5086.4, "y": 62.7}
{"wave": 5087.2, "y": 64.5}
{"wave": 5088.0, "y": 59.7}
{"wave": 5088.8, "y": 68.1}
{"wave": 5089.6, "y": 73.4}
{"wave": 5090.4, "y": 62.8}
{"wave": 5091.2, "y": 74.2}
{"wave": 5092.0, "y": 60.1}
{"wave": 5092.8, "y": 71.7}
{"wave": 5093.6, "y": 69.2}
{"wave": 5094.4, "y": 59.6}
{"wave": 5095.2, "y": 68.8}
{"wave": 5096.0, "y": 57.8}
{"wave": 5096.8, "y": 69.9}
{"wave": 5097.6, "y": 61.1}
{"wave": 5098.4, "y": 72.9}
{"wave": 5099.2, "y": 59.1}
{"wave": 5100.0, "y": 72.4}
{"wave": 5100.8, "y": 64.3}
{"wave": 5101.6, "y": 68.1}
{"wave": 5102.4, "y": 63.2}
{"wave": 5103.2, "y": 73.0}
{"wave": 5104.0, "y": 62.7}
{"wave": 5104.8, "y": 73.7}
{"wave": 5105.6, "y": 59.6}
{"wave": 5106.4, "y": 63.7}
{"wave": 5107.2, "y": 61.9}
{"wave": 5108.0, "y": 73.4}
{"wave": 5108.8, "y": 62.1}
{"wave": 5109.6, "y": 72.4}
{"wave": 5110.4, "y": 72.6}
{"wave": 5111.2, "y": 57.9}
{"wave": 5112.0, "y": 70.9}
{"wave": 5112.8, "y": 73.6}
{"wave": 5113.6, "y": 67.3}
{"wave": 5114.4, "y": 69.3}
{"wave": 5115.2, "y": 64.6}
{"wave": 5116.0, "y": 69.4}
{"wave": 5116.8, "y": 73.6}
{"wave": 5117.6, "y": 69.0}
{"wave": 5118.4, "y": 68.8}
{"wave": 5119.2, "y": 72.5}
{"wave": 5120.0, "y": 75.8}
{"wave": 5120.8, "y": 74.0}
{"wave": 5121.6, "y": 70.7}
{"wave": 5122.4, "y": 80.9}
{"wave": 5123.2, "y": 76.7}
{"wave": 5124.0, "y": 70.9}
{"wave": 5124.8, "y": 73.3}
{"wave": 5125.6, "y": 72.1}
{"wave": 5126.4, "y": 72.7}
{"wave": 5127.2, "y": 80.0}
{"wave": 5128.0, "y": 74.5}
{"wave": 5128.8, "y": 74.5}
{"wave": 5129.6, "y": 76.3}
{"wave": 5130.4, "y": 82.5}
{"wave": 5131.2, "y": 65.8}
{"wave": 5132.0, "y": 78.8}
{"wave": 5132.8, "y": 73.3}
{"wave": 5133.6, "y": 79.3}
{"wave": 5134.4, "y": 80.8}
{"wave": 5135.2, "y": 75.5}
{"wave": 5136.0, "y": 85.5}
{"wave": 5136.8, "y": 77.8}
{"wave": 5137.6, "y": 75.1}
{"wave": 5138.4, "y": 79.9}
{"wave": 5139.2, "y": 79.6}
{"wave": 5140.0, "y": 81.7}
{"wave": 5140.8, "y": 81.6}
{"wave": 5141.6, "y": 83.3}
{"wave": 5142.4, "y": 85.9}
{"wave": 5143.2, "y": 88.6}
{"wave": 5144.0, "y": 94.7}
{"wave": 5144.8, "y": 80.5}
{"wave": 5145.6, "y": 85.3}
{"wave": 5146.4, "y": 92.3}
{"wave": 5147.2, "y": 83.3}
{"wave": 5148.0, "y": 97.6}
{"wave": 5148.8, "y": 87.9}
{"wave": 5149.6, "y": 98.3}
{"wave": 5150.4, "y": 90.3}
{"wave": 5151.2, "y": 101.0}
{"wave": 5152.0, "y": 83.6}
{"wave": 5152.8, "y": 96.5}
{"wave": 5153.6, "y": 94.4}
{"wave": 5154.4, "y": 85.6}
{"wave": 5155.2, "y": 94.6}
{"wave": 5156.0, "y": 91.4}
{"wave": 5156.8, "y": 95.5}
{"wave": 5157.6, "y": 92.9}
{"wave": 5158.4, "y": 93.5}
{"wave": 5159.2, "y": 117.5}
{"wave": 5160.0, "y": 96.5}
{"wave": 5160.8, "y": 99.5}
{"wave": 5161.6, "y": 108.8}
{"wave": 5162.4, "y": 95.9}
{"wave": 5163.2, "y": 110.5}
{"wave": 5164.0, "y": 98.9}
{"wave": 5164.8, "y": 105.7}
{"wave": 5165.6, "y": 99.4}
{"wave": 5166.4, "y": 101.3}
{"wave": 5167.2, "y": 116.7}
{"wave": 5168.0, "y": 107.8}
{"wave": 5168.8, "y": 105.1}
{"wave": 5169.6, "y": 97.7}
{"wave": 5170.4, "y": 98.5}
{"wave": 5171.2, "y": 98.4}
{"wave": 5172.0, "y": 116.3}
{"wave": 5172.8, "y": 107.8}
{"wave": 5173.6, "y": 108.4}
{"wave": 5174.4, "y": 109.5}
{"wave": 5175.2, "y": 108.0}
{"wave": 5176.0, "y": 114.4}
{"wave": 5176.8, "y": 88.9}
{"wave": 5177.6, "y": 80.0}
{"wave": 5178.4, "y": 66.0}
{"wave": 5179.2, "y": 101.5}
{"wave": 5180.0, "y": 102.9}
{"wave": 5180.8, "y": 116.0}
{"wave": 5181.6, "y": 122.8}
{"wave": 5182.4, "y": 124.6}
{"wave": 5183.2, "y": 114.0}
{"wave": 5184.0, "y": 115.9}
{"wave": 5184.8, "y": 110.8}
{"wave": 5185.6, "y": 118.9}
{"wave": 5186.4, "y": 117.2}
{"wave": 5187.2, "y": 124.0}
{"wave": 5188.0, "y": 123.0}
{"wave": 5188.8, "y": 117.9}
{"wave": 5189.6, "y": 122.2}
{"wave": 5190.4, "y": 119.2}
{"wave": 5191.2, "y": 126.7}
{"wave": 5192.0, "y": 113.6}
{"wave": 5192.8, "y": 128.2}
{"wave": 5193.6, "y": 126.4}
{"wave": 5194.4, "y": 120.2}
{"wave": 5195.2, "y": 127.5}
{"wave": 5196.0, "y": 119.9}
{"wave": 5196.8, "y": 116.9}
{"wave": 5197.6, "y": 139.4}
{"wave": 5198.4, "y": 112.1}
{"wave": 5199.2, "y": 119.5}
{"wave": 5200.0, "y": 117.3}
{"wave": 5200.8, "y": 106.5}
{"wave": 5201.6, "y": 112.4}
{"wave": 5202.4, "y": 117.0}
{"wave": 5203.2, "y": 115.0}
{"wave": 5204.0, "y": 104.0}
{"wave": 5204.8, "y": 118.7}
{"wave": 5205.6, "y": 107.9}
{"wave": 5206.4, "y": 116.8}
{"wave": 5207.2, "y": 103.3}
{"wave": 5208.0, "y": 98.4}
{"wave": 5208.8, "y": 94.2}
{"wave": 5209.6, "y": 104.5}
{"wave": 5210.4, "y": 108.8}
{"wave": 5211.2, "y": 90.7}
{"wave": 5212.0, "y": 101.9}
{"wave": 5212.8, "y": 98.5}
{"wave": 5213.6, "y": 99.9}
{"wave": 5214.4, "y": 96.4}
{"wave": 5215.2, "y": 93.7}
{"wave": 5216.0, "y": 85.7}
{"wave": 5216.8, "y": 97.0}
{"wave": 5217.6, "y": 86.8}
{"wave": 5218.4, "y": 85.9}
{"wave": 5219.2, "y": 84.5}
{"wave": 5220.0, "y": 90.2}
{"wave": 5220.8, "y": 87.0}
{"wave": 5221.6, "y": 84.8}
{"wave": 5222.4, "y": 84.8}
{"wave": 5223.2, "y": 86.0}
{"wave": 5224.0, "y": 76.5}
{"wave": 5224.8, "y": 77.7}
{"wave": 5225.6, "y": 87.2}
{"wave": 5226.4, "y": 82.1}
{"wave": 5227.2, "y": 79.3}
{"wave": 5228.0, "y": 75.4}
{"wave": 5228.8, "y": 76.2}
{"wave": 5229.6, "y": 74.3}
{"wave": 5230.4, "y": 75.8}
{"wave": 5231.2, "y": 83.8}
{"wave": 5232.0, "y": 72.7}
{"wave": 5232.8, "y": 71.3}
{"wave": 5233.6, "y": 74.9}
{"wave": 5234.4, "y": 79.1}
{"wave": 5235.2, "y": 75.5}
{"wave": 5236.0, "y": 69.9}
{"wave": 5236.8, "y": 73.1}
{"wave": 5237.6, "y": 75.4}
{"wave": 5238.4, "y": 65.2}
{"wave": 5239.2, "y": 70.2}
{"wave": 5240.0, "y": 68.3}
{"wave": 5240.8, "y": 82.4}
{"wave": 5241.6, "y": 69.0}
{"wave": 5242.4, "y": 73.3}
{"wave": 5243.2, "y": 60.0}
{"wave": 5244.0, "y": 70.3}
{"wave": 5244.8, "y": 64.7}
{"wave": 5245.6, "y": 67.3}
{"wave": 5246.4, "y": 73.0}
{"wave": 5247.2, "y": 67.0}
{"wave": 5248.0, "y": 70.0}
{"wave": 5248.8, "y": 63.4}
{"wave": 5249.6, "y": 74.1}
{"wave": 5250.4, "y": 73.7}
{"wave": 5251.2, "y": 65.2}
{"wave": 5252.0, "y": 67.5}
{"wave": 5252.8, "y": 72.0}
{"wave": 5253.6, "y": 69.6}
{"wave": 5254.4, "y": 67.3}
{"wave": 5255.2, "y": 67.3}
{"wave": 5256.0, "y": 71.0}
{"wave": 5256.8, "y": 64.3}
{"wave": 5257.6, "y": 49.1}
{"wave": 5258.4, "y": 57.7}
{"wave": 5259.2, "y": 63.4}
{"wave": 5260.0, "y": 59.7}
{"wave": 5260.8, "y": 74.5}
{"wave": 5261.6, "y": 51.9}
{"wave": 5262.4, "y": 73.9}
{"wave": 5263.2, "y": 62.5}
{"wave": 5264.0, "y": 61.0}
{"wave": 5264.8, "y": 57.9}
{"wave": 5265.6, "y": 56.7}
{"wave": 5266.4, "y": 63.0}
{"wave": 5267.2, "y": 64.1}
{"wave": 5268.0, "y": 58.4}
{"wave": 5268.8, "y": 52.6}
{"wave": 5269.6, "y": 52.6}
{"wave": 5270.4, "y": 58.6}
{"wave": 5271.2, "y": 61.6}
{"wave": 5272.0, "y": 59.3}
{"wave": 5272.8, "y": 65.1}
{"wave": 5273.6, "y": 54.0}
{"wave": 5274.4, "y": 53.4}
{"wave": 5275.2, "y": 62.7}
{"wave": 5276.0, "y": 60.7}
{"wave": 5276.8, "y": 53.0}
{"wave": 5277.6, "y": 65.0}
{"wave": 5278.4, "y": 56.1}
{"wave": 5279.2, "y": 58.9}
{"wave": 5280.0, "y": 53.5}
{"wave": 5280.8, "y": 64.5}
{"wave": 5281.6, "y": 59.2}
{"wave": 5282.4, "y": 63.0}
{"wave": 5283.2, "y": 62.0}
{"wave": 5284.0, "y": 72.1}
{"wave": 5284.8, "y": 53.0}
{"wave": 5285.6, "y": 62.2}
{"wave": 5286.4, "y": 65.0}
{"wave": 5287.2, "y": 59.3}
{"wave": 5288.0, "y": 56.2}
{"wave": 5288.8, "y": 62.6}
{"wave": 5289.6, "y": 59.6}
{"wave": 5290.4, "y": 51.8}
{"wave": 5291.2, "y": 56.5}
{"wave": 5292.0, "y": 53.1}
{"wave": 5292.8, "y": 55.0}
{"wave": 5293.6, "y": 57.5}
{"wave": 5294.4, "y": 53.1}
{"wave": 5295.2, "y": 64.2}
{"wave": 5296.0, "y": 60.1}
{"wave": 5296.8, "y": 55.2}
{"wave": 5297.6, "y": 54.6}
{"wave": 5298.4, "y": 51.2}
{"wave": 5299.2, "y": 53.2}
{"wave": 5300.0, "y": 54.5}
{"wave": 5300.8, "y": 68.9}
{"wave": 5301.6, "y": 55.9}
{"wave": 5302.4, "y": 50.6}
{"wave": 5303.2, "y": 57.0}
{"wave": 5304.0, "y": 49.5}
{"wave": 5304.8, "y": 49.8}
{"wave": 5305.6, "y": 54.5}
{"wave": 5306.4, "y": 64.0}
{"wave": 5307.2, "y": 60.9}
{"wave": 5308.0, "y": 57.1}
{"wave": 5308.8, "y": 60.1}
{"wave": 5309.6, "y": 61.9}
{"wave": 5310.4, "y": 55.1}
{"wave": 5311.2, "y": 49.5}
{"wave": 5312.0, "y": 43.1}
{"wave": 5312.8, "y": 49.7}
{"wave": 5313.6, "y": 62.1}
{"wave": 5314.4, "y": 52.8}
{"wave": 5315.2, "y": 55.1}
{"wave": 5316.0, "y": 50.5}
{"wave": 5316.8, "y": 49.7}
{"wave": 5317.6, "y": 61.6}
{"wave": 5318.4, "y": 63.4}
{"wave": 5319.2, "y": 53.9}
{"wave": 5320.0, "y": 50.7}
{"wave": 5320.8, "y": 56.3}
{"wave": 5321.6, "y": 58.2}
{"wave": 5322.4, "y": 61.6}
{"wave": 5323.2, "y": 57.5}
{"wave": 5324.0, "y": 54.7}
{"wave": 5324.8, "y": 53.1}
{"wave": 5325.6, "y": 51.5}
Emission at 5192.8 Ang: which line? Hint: C IV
